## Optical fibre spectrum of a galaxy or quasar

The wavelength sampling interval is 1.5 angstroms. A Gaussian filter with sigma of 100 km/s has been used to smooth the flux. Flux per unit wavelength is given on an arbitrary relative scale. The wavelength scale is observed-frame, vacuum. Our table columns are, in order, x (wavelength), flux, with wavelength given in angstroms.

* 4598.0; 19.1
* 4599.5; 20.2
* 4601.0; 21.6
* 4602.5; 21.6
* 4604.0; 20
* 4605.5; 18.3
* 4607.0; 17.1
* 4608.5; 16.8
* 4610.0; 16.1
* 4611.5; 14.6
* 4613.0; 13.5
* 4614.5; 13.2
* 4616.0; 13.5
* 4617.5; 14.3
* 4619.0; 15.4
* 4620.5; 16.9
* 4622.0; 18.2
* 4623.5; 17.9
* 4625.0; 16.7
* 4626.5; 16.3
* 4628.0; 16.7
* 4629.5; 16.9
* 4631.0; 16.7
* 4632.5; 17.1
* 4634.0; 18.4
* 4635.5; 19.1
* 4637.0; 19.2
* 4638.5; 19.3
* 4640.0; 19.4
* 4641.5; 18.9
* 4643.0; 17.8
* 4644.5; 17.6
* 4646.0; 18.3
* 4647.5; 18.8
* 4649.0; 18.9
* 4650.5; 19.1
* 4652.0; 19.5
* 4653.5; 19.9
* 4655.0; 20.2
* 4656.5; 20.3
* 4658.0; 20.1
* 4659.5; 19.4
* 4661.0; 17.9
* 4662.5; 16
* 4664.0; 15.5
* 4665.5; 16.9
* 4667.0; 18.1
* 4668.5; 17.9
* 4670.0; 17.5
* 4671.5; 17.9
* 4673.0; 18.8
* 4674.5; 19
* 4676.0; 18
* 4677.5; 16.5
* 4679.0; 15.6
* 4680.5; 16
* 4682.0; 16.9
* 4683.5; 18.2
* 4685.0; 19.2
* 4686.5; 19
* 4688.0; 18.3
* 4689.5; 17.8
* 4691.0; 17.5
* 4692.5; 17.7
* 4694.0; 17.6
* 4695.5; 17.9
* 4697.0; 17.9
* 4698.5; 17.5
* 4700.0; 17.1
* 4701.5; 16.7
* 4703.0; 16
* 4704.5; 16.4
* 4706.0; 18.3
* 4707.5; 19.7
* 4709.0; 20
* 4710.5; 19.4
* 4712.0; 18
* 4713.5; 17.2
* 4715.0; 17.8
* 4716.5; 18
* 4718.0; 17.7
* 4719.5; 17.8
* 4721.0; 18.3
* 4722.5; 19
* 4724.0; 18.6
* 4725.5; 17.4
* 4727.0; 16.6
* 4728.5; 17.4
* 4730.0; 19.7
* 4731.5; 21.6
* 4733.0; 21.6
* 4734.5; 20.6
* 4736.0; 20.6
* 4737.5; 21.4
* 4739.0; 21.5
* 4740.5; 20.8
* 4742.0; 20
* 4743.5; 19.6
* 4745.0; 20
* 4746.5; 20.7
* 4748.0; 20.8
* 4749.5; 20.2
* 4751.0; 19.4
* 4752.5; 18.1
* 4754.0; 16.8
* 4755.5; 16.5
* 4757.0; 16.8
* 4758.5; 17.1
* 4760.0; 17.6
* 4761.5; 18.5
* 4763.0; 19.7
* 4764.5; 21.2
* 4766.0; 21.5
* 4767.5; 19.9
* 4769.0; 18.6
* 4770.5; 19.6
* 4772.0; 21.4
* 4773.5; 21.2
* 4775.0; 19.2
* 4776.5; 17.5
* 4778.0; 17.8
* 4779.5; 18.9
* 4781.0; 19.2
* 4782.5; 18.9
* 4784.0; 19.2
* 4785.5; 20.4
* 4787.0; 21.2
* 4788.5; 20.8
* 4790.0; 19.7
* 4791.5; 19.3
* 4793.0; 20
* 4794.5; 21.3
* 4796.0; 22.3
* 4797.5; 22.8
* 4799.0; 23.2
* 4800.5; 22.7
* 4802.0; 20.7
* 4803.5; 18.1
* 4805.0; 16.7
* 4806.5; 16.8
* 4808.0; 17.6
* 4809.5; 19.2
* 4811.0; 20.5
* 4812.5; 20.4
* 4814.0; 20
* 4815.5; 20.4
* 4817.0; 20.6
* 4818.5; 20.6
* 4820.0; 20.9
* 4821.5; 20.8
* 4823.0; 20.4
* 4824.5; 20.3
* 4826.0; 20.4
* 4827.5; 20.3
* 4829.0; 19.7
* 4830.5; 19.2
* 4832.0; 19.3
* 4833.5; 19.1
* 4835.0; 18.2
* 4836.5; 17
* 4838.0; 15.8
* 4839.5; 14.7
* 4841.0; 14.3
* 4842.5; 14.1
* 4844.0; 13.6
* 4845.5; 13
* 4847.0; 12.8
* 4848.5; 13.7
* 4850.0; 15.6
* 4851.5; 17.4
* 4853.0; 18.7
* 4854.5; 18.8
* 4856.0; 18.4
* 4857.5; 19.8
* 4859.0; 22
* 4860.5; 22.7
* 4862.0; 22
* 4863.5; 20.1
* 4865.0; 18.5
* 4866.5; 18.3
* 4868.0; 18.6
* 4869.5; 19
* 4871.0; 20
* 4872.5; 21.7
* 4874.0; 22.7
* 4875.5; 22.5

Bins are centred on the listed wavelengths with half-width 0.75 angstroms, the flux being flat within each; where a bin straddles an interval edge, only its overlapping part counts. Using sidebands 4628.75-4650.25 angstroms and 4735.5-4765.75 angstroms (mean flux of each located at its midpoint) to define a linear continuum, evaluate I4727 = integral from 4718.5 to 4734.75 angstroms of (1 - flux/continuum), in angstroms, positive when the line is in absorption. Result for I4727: 0.2 angstroms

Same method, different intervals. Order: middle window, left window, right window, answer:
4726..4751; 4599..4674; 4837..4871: -3.6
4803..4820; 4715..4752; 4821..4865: -0.8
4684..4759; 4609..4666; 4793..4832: 0.6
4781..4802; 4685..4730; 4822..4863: -3.5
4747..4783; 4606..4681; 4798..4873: -1.5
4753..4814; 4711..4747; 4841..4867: -3.4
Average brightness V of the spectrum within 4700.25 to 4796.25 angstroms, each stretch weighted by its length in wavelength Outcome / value 19.2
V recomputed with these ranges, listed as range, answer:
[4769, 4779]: 19.4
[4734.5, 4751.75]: 20.5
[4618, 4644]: 17.7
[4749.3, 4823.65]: 19.6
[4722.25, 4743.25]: 19.8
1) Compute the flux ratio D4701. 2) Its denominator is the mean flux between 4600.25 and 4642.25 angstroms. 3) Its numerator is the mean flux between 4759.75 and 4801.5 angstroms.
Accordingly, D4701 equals 1.2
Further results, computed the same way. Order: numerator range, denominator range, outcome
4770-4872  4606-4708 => 1.09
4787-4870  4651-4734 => 1.05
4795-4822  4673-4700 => 1.14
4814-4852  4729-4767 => 0.90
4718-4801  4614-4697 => 1.11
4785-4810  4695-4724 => 1.12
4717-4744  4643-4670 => 1.05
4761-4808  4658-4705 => 1.13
